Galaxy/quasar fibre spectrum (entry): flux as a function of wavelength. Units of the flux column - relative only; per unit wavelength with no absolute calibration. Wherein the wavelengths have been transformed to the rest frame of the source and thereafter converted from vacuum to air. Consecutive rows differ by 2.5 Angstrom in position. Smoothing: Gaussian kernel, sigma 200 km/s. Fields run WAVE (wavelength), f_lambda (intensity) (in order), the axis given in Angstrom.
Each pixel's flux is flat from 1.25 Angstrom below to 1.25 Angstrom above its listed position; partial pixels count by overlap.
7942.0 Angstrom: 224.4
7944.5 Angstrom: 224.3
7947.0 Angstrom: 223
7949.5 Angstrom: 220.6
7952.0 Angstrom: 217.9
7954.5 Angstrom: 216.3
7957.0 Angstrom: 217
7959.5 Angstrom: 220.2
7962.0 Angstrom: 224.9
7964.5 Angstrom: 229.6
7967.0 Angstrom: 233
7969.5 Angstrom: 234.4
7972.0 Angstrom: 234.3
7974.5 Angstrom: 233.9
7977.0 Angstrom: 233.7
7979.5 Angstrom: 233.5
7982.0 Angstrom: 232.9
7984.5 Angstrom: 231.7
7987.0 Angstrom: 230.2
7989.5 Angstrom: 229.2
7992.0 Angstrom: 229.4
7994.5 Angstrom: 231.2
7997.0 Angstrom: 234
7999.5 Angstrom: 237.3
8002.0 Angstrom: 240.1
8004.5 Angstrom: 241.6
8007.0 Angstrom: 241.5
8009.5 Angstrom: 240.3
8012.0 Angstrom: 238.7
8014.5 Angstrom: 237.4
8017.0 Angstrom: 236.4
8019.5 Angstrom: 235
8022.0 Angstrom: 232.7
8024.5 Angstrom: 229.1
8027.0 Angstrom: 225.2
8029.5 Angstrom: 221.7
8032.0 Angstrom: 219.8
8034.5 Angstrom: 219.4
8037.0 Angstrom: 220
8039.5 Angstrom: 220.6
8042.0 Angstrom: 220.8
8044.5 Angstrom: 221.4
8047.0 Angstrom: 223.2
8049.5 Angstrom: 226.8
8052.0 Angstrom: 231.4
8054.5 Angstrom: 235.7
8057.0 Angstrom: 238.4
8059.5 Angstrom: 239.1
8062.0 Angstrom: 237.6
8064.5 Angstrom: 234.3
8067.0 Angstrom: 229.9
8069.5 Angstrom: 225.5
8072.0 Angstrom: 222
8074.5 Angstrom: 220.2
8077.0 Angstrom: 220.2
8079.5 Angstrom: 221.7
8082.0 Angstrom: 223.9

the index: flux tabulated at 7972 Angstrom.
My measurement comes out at 234.3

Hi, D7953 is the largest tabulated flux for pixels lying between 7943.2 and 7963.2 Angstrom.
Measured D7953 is 224.9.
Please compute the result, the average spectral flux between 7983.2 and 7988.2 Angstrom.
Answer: 231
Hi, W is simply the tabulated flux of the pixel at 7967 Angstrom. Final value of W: 233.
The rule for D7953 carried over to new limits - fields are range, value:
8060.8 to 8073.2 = 237.6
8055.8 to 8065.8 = 239.1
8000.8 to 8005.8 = 241.6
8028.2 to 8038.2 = 221.7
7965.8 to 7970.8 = 234.4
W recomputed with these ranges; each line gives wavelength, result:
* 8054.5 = 235.7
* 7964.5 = 229.6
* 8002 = 240.1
